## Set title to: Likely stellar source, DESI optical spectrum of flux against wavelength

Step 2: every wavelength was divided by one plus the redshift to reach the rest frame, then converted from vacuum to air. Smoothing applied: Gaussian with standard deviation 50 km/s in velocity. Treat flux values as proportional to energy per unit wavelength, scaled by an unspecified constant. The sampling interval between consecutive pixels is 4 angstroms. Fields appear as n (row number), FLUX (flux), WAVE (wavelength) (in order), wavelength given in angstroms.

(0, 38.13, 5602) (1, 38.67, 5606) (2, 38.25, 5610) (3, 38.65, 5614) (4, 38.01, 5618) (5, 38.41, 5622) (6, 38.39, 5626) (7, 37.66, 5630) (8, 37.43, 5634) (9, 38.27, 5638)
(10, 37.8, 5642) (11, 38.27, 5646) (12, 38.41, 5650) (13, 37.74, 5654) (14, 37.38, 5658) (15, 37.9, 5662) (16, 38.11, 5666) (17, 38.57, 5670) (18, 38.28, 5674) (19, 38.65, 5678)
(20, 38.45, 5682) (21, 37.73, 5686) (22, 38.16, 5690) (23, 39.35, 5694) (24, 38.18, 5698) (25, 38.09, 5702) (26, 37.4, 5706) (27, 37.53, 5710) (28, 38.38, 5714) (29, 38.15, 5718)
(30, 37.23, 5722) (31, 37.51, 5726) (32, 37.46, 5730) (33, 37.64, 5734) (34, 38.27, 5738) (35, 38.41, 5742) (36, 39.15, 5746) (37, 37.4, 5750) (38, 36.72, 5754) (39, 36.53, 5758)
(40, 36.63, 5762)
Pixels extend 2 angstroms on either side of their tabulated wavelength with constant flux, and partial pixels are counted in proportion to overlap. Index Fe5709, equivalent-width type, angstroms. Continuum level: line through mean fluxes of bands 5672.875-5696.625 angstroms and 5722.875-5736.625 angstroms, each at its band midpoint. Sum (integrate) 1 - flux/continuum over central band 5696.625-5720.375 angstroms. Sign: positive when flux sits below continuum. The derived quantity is 0.0 angstroms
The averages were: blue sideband 38.4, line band 37.9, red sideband 37.5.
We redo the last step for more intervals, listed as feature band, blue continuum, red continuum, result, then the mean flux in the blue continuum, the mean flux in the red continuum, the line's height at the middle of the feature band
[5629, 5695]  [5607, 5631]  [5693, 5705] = 0.4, 38.3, 38.4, 38.3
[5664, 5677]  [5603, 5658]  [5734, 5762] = -0.1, 38.1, 37.7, 38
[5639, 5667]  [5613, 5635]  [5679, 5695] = 0.2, 38.1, 38.4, 38.2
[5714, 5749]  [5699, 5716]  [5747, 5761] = -0.5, 37.9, 37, 37.4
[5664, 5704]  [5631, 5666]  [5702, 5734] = -0.6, 37.9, 37.7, 37.8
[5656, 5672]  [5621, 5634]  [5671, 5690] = 0.1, 38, 38.3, 38.2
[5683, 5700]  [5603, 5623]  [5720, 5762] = -0.2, 38.4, 37.6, 37.9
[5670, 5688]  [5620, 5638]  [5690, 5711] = -0.1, 38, 38.1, 38.1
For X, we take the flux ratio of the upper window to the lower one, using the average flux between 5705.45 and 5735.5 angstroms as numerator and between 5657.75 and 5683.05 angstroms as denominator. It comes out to 0.99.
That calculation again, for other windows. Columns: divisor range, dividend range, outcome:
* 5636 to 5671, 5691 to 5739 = 1.00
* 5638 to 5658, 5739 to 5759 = 0.99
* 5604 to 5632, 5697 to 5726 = 0.99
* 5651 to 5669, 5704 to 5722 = 1.00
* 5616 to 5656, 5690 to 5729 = 1.00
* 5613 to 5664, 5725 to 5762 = 0.99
